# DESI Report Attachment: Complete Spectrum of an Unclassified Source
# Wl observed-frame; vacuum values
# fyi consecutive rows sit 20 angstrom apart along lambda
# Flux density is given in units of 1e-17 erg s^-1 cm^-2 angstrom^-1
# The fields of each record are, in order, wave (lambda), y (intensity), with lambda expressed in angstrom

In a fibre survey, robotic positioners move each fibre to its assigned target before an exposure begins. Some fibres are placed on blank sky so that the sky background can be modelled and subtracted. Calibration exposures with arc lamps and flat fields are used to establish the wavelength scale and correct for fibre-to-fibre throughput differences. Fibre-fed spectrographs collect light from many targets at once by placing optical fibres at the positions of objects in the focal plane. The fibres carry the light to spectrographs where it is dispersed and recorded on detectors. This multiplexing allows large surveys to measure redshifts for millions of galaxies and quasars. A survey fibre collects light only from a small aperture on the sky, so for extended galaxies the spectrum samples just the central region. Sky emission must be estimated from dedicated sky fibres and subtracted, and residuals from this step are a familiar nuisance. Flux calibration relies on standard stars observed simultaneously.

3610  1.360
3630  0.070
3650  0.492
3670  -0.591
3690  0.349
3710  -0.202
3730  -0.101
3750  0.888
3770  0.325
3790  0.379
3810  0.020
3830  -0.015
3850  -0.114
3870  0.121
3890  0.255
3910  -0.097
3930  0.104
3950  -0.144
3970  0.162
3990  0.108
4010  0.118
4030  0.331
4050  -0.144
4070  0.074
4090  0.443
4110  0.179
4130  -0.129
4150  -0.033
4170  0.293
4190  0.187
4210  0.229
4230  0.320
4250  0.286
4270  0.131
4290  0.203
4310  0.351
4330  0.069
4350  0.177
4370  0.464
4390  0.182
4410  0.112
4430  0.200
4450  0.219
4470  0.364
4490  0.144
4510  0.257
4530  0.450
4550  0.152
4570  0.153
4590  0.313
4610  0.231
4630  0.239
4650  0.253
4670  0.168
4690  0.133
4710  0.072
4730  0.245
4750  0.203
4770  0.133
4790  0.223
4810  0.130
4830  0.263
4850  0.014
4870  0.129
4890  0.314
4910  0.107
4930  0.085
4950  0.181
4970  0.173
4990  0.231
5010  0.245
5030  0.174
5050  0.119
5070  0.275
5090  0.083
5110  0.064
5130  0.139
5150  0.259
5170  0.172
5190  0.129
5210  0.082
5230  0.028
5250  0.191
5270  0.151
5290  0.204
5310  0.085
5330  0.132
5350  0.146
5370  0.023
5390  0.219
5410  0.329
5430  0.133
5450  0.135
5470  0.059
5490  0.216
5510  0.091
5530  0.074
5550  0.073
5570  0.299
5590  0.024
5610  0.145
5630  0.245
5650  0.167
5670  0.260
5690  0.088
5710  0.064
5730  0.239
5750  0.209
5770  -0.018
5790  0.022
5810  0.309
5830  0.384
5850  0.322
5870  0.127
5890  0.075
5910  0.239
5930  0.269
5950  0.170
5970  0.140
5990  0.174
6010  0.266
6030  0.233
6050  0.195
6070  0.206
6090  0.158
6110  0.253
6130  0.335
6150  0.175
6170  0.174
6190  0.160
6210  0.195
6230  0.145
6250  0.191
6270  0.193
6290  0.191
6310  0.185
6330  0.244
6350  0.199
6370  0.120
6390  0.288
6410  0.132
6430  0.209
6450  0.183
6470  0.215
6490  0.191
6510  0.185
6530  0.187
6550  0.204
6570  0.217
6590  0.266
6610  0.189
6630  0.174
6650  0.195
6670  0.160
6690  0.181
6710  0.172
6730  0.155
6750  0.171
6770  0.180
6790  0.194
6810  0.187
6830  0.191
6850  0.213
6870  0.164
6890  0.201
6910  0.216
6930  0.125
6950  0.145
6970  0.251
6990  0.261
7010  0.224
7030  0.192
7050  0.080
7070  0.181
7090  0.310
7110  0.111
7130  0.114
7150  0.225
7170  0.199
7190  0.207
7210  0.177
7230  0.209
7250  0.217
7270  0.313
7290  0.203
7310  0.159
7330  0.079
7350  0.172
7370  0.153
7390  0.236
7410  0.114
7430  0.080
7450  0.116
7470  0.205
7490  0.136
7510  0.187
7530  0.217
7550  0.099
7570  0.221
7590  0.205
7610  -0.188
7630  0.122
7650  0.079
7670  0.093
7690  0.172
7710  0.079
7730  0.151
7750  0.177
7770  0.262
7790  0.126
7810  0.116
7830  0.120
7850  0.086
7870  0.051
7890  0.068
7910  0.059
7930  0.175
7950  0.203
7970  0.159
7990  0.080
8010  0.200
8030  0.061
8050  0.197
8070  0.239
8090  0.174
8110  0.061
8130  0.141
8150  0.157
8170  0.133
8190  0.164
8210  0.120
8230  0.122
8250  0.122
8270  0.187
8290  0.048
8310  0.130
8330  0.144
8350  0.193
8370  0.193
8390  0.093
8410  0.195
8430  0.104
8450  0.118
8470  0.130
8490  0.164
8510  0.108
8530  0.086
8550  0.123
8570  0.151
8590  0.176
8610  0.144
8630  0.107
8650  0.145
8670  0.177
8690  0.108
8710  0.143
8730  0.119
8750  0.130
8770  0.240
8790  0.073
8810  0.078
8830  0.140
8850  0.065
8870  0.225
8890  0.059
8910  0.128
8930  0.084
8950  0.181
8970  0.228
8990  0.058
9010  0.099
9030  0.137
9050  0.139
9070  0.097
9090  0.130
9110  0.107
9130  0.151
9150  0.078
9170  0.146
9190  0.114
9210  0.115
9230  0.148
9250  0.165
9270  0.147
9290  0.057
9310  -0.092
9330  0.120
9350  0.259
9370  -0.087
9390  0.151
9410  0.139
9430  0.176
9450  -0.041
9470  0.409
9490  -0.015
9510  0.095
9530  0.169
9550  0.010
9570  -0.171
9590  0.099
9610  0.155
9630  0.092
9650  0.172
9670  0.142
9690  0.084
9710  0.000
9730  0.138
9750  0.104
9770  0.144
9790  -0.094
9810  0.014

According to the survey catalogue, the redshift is 0.08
